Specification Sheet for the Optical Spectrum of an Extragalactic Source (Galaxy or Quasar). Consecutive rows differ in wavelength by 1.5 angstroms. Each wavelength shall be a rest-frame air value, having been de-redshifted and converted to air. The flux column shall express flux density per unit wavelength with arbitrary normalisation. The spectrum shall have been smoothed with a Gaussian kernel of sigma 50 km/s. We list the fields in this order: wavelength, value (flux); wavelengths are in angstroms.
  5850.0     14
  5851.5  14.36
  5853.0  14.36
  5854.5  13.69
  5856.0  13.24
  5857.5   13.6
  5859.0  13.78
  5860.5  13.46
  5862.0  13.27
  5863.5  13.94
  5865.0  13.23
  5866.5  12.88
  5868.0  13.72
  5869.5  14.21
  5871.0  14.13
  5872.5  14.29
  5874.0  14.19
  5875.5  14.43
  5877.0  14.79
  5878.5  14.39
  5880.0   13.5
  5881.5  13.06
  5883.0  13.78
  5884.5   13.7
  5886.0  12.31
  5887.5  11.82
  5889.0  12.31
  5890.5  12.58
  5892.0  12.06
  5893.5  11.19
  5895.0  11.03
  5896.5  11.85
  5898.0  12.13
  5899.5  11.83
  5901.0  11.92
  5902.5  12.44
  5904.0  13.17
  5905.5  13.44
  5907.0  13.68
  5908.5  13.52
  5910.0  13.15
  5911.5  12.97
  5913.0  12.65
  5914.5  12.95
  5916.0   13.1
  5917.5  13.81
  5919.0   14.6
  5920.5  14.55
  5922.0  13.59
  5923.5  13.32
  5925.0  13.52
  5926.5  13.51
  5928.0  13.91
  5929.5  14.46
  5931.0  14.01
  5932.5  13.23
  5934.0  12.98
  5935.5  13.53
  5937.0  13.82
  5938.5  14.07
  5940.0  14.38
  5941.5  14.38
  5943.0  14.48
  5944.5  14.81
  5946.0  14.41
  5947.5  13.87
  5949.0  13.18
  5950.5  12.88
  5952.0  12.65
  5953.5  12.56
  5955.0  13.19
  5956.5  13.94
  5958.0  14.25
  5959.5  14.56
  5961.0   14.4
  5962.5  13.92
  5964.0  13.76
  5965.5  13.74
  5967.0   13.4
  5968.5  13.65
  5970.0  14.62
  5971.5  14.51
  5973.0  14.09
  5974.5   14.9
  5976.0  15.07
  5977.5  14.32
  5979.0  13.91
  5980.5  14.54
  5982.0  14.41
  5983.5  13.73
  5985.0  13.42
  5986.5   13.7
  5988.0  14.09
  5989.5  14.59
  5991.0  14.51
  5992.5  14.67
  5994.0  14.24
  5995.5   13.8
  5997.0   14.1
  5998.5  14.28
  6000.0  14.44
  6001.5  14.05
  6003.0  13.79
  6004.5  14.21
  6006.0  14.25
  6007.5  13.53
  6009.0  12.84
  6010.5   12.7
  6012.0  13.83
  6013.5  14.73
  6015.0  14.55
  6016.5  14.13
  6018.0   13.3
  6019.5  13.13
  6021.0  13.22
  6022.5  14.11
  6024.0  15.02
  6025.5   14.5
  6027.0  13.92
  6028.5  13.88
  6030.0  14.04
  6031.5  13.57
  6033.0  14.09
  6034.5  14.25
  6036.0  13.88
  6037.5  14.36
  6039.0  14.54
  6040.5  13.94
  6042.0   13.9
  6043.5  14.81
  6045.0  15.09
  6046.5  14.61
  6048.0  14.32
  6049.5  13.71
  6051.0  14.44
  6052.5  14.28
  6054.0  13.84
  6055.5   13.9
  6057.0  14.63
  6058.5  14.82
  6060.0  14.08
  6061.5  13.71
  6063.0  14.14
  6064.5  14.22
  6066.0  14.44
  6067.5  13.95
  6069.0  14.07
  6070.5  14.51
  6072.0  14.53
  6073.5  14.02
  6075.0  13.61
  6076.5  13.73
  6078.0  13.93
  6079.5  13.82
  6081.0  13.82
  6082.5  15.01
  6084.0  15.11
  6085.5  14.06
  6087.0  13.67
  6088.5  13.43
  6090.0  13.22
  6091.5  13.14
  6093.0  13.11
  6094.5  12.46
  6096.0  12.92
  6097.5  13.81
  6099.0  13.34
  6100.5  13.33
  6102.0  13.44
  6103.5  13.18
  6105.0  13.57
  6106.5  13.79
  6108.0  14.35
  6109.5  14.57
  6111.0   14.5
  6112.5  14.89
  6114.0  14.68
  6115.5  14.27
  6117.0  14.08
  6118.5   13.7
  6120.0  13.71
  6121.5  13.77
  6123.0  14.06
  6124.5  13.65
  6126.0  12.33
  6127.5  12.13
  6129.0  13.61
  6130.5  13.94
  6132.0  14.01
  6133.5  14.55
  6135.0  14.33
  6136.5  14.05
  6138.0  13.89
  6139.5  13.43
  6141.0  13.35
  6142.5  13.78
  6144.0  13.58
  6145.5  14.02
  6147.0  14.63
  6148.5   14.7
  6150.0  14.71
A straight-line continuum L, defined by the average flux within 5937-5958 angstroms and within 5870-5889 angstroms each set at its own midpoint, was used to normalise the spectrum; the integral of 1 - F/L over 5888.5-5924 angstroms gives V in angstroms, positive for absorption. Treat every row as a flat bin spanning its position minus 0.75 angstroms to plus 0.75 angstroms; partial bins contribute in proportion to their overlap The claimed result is 2.3 angstroms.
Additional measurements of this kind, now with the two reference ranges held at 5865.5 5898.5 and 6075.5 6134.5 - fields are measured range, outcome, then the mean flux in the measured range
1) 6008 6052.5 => -1.65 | 14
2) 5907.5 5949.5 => -1.56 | 13.7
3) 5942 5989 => -2.16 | 14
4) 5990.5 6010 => -0.83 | 14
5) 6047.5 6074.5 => -1.11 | 14.2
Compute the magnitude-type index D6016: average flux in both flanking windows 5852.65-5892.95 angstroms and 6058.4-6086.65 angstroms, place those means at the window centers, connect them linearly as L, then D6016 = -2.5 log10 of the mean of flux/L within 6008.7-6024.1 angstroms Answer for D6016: 0.02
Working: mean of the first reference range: 13.5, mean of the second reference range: 14.2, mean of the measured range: 13.8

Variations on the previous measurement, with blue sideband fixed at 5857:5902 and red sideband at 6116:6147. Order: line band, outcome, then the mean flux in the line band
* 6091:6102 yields 0.04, 13.2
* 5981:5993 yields -0.06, 14.1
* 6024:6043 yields -0.05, 14.1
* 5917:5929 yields -0.05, 13.9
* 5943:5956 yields -0.02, 13.5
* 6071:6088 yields -0.04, 14.1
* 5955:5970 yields -0.05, 14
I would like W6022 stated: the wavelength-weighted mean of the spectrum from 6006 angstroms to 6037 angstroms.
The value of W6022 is 13.9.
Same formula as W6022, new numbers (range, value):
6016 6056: 14.1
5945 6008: 14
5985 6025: 14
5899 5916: 12.9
